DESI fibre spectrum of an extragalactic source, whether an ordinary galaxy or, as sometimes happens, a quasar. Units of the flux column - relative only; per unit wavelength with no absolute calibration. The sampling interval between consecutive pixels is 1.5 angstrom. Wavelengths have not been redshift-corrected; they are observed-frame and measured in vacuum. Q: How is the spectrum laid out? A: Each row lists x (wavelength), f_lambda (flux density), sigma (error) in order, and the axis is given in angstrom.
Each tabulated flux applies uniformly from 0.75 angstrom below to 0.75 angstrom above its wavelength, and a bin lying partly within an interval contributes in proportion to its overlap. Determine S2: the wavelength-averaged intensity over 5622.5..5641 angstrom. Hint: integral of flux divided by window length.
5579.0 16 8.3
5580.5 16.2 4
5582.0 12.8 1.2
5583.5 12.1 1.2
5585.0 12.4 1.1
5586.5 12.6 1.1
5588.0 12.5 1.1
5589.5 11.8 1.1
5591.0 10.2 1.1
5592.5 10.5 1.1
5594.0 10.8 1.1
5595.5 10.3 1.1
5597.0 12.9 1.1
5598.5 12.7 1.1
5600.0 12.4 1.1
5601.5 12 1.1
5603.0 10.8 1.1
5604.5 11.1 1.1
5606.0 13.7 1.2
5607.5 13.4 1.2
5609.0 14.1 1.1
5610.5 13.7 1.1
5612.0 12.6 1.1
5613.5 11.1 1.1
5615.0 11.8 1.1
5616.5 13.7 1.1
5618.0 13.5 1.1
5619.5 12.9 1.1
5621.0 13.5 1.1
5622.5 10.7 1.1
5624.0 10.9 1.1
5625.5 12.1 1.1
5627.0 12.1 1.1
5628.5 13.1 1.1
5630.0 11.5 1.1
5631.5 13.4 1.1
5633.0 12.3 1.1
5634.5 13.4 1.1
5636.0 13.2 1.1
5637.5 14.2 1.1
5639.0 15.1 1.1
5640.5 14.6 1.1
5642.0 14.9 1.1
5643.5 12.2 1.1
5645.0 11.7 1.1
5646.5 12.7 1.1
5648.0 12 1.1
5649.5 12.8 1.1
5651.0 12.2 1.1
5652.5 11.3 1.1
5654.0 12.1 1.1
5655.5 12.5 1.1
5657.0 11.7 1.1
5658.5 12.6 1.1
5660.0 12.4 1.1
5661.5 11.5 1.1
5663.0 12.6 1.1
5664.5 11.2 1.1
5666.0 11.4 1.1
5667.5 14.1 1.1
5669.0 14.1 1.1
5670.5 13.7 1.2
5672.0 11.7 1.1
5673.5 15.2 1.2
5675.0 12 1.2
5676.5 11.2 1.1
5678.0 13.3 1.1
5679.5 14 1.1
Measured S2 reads 12.9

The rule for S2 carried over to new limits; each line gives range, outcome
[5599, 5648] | 12.8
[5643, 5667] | 12.1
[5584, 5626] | 12.2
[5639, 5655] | 12.8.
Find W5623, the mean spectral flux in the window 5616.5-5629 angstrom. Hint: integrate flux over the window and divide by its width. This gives 12.4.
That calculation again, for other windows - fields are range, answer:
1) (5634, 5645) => 13.8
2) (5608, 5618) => 12.9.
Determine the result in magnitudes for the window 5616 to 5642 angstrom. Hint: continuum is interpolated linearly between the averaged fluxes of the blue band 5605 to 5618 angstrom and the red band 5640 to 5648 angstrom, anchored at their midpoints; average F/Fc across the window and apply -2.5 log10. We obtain 0.003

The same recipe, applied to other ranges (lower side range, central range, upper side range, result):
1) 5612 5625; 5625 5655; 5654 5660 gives -0.050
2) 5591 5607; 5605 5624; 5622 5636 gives -0.072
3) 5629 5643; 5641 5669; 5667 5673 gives 0.093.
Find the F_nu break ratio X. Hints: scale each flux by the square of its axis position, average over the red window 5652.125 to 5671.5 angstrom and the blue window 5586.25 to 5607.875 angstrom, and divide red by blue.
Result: 1.08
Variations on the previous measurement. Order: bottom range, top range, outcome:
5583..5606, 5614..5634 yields 1.07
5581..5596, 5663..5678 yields 1.12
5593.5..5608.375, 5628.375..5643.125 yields 1.14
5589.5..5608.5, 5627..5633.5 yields 1.08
